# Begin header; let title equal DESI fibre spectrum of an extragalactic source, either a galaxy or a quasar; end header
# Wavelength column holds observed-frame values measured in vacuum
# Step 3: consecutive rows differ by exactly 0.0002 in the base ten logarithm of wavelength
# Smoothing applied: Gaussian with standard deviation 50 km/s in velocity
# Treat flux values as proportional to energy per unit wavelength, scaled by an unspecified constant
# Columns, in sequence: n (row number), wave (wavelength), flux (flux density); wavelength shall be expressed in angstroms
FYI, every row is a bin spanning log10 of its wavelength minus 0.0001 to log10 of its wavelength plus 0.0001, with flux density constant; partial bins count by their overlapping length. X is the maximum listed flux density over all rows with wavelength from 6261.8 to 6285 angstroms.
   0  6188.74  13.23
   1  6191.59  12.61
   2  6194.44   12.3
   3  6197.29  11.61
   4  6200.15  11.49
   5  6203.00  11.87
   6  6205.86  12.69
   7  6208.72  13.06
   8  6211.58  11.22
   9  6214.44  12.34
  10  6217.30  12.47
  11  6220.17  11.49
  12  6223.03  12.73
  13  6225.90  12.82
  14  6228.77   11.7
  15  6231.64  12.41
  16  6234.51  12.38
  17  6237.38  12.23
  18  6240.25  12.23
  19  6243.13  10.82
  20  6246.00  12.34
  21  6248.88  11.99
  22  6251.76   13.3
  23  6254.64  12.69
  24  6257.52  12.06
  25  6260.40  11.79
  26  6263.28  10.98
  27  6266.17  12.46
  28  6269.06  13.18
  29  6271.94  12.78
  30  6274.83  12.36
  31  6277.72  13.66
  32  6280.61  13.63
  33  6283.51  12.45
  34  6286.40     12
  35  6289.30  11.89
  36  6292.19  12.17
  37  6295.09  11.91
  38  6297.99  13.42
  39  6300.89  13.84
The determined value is 13.66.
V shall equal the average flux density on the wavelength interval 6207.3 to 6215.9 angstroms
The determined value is 12.2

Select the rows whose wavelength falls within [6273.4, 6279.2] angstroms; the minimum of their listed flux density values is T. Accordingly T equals 12.36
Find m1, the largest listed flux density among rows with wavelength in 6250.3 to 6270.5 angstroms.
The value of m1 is 13.3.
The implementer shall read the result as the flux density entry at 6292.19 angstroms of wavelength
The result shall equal 12.17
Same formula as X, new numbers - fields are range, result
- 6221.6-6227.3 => 12.82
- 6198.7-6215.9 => 13.06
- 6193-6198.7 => 12.3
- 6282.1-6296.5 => 12.45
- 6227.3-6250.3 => 12.41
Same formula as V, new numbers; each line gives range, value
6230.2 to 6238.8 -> 12.3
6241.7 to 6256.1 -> 12.2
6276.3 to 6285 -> 13.2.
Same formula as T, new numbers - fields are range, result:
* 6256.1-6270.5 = 10.98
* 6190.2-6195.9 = 12.3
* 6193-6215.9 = 11.22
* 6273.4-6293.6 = 11.89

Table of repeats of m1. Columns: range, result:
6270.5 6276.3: 12.78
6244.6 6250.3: 12.34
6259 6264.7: 11.79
